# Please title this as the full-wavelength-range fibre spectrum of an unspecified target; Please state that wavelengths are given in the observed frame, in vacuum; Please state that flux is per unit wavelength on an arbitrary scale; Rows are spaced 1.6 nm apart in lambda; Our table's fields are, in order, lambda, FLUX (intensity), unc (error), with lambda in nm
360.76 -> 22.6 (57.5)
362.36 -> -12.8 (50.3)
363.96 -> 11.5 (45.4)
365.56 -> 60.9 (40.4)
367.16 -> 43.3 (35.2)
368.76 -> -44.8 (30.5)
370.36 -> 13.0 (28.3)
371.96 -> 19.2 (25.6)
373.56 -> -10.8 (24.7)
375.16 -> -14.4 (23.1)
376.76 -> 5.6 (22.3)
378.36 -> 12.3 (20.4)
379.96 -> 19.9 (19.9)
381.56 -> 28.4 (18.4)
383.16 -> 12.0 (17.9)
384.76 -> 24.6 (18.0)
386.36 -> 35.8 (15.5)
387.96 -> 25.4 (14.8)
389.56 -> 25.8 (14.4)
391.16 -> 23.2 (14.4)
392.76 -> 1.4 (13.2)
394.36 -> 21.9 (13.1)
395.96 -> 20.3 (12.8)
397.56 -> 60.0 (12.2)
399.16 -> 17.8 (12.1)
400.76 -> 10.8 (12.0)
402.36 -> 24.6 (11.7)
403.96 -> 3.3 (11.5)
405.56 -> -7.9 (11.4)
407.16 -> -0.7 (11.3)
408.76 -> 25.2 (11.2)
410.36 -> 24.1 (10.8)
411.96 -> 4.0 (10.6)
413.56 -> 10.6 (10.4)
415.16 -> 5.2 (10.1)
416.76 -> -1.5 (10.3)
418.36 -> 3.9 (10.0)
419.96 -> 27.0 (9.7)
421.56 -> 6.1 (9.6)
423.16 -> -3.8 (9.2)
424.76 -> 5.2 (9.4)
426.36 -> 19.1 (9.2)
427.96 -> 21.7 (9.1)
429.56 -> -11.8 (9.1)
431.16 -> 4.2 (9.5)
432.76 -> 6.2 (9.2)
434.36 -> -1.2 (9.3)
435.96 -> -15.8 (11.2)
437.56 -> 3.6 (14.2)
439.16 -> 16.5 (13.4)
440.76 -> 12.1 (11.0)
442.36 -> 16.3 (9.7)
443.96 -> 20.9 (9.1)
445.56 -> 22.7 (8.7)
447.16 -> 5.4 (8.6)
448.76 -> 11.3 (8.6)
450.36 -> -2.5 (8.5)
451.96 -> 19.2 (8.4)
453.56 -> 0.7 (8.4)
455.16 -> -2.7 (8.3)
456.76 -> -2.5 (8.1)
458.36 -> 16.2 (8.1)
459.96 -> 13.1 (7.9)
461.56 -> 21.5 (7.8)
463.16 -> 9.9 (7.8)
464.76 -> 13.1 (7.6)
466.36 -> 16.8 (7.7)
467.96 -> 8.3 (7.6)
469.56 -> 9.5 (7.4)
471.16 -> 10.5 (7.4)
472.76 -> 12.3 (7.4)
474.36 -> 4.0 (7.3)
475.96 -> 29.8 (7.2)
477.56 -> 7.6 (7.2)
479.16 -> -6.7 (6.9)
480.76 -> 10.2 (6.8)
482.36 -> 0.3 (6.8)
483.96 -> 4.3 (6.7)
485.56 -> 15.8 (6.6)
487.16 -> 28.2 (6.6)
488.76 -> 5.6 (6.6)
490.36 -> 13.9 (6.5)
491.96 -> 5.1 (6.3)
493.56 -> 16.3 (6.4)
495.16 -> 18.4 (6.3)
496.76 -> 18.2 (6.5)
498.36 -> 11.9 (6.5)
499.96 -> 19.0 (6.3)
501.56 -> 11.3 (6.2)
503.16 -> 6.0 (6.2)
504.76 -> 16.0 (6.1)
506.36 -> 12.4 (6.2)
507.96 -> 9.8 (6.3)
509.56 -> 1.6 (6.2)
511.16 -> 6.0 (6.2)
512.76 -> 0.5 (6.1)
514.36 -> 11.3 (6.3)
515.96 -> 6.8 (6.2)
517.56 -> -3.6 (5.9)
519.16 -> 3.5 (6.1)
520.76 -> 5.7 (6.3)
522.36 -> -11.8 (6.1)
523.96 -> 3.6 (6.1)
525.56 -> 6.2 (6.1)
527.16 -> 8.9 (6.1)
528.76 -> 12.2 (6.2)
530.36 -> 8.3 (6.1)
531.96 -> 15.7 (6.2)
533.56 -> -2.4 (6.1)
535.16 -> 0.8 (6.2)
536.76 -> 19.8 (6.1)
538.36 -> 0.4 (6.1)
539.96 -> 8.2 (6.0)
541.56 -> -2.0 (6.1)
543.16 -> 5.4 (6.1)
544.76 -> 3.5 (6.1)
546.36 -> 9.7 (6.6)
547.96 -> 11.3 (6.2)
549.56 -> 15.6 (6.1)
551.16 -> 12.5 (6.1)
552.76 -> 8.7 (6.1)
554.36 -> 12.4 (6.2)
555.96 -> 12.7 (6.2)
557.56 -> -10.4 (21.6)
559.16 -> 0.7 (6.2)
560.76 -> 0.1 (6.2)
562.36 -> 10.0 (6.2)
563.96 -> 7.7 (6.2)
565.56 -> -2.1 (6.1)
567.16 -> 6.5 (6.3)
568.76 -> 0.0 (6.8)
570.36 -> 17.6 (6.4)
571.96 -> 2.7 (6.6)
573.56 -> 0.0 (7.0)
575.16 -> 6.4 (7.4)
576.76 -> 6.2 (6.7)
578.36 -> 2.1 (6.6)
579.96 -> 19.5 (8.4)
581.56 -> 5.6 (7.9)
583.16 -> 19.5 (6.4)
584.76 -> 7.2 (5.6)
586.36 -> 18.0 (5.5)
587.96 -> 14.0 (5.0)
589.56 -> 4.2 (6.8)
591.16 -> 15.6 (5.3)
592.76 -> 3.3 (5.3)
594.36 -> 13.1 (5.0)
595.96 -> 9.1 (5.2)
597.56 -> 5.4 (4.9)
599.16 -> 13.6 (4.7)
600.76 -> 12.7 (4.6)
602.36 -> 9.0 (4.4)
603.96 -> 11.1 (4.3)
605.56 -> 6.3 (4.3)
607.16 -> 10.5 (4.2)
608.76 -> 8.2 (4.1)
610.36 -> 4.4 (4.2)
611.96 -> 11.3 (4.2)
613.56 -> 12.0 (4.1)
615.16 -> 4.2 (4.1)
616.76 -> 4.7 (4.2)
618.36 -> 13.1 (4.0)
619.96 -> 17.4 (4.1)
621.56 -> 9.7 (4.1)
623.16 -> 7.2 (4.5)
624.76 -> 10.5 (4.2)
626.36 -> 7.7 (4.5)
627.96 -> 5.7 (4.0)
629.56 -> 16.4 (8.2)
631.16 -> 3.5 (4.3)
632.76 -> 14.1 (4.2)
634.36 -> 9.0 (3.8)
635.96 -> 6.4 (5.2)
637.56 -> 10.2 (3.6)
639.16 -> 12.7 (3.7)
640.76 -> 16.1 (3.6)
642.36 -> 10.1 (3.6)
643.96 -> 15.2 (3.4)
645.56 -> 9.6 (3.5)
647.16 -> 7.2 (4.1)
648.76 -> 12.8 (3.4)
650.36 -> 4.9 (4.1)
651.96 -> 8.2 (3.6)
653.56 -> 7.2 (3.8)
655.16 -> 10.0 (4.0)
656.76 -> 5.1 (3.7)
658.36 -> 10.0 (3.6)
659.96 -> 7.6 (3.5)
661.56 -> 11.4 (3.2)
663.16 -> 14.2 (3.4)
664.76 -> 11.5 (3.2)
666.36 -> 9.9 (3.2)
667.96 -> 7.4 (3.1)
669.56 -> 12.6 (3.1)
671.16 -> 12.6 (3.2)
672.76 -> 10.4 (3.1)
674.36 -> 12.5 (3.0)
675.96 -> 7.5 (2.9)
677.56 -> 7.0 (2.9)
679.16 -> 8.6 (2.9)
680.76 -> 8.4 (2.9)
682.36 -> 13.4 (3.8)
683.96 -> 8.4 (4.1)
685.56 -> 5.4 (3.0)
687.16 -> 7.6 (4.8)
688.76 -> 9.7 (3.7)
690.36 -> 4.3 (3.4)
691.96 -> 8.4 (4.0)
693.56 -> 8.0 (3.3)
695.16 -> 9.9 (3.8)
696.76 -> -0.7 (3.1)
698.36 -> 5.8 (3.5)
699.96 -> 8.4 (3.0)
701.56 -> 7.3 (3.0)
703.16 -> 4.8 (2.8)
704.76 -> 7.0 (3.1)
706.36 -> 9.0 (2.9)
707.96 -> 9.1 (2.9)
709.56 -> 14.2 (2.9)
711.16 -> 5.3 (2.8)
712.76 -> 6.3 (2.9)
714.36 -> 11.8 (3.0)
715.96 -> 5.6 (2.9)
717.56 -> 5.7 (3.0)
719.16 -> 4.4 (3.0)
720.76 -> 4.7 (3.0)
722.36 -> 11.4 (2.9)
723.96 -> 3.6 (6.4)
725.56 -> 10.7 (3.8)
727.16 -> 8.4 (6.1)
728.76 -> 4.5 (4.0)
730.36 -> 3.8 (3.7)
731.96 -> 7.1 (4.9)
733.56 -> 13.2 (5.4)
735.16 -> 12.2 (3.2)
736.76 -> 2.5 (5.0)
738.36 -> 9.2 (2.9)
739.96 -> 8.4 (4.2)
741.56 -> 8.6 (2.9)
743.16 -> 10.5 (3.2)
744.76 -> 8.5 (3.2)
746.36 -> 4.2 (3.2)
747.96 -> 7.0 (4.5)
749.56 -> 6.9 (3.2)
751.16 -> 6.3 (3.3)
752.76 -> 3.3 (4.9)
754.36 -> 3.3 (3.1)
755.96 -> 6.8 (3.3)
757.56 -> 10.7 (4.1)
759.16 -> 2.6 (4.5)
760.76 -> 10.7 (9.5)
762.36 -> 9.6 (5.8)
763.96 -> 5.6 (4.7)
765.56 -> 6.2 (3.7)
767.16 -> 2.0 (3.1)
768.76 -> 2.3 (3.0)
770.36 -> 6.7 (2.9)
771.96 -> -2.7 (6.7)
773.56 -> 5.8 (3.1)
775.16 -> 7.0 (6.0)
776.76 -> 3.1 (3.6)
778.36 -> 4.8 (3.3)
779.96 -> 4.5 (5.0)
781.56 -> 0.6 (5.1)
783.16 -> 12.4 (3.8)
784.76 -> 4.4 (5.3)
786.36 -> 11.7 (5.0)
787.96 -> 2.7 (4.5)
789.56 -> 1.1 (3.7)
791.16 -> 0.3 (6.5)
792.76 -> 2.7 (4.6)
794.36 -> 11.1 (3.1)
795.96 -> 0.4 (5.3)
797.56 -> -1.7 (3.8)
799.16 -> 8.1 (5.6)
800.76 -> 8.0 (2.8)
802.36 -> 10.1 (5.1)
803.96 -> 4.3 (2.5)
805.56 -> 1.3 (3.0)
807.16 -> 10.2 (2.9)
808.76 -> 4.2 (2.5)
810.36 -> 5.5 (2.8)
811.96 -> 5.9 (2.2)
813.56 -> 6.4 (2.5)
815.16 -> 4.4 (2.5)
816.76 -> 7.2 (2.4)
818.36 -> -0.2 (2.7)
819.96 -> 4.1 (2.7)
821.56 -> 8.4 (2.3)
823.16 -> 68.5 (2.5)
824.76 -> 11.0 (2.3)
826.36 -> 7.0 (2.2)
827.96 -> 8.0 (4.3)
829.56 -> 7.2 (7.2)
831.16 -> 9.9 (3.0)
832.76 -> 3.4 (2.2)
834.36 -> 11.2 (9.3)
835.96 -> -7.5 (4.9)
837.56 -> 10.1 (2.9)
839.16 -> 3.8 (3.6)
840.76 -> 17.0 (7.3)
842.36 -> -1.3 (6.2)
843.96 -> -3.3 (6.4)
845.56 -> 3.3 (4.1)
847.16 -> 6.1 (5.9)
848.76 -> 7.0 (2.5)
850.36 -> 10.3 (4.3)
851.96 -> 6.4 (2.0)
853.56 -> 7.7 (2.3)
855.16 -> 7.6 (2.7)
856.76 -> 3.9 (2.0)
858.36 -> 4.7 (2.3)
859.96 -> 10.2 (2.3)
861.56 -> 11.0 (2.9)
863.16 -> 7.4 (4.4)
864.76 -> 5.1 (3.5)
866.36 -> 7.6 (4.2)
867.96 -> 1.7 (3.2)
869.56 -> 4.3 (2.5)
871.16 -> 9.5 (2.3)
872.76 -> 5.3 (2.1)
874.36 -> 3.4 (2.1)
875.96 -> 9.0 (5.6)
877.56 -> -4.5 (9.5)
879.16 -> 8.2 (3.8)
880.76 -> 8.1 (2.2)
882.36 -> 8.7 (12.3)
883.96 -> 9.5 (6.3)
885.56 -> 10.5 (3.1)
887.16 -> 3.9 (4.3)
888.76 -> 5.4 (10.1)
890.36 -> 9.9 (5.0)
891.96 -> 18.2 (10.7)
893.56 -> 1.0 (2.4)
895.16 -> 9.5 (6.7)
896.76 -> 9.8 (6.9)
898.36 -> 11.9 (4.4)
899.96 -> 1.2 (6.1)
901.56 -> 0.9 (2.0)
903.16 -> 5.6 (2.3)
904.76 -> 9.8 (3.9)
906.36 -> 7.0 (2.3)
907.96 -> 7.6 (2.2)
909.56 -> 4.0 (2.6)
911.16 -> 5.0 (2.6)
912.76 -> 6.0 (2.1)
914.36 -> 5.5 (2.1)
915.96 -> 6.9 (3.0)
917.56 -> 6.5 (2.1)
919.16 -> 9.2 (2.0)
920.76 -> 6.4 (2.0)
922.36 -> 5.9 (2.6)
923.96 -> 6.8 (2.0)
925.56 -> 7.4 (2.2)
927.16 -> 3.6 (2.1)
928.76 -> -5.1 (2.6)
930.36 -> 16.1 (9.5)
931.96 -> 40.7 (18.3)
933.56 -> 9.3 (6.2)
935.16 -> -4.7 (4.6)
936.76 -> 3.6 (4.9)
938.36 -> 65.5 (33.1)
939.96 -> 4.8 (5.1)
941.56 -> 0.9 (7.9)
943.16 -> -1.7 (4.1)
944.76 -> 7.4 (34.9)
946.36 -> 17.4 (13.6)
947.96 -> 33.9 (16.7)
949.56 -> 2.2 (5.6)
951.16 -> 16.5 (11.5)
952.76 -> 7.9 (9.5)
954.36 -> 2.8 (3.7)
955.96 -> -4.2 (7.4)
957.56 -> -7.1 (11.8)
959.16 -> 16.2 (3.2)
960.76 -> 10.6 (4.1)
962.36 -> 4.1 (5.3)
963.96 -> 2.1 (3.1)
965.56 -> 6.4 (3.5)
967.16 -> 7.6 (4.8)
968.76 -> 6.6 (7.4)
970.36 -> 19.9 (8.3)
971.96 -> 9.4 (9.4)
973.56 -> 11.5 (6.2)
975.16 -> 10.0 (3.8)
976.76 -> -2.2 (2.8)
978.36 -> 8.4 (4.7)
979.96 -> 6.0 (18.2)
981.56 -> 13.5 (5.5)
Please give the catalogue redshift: 1.209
